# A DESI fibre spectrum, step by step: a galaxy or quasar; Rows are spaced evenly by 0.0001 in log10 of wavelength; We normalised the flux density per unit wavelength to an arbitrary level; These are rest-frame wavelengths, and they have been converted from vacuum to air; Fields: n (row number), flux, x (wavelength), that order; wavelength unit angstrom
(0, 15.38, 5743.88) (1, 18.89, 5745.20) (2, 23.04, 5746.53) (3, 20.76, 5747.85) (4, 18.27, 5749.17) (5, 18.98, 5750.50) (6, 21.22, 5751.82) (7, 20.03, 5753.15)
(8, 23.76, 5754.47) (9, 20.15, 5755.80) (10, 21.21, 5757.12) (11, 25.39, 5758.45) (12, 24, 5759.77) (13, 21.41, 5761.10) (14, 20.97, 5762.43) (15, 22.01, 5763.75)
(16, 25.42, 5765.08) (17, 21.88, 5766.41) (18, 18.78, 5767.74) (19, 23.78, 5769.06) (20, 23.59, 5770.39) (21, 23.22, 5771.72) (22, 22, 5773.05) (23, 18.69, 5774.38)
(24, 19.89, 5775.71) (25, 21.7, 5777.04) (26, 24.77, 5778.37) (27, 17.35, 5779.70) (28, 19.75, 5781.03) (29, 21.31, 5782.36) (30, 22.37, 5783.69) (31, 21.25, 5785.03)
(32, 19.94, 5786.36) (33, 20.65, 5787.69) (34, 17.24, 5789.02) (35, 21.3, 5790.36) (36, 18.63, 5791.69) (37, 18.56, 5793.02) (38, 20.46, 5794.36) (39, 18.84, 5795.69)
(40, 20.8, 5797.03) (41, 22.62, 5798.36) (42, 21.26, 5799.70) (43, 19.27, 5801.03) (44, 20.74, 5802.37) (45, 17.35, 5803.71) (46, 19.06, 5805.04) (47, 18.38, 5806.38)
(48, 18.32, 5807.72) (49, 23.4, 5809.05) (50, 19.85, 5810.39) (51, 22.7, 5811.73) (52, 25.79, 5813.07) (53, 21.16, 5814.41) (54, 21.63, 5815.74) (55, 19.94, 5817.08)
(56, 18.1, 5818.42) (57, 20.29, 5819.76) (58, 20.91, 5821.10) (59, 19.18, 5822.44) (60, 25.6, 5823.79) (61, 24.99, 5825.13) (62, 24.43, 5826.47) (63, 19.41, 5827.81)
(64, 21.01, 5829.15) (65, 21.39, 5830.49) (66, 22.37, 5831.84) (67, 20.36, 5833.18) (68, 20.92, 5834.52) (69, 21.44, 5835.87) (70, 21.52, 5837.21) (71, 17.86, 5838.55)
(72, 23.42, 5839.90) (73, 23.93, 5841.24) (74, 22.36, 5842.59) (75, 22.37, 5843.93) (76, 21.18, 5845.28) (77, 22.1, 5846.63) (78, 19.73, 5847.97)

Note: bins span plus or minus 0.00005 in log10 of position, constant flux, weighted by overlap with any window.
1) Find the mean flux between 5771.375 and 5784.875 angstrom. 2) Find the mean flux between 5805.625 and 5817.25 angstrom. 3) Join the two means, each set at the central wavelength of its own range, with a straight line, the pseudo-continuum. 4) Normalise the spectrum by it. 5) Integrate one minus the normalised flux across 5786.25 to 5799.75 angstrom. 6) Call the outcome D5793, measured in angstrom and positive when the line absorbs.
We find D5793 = 0.8 angstrom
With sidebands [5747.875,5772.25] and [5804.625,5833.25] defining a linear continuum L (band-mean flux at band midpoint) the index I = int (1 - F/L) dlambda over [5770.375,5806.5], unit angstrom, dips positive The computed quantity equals 2.1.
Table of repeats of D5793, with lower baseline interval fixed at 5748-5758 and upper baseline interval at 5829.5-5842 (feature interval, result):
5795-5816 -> 0.47 angstrom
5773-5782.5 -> 0.14 angstrom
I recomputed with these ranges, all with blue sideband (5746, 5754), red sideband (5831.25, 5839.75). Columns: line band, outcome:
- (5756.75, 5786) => -1.8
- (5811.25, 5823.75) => -0.3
